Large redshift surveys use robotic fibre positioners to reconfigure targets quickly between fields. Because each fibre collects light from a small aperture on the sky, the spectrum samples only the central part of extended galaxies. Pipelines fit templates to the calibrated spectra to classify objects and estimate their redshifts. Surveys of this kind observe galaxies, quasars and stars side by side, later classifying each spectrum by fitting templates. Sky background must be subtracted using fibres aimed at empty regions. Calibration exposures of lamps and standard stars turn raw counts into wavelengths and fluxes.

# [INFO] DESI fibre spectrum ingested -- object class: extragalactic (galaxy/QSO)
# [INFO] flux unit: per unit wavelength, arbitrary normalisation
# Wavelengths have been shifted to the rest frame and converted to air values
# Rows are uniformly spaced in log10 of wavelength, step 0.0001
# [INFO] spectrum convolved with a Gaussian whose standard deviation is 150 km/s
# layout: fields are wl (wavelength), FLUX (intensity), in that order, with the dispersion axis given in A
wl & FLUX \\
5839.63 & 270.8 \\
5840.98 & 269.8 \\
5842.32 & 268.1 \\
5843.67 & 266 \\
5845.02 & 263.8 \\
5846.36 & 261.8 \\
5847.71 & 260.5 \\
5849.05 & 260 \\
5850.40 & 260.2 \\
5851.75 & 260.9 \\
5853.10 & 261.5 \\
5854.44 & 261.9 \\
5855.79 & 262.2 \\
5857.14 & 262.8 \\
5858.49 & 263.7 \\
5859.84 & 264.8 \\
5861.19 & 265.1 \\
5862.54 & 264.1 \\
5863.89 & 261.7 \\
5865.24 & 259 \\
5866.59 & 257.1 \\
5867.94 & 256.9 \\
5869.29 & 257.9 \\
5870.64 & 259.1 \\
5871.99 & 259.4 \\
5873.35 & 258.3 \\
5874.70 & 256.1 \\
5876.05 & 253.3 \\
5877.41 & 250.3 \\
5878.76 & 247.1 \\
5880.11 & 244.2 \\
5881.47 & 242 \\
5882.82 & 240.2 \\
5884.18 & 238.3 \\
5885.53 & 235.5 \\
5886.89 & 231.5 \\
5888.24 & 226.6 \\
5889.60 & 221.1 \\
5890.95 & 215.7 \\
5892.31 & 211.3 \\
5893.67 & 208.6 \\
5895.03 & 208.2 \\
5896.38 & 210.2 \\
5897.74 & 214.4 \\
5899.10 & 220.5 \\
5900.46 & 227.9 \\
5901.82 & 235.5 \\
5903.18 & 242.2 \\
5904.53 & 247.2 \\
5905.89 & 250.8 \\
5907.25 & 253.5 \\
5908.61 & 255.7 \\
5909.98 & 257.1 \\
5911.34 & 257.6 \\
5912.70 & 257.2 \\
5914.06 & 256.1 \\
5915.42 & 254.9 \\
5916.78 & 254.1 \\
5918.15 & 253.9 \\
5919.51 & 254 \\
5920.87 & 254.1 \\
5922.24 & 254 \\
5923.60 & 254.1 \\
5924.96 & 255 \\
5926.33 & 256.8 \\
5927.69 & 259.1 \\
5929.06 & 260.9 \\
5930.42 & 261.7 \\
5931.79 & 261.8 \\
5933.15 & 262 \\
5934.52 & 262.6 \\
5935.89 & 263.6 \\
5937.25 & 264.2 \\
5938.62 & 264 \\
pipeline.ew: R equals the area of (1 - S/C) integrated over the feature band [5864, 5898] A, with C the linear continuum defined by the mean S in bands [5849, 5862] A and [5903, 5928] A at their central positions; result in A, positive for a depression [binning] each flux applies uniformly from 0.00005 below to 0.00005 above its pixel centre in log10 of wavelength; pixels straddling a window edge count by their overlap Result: 2.6 A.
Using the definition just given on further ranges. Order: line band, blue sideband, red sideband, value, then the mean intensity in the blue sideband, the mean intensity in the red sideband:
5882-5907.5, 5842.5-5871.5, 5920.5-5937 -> 3.2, 262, 259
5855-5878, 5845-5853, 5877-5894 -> -1.2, 261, 232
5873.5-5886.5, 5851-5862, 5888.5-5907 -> -0.2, 263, 225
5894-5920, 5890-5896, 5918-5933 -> -1.2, 212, 257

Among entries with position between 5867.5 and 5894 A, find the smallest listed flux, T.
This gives 208.6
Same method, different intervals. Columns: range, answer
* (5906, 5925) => 253.5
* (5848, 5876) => 256.1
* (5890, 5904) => 208.2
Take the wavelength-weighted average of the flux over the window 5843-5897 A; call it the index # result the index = 249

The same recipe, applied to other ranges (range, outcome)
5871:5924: 241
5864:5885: 252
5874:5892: 238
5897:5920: 246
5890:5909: 228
